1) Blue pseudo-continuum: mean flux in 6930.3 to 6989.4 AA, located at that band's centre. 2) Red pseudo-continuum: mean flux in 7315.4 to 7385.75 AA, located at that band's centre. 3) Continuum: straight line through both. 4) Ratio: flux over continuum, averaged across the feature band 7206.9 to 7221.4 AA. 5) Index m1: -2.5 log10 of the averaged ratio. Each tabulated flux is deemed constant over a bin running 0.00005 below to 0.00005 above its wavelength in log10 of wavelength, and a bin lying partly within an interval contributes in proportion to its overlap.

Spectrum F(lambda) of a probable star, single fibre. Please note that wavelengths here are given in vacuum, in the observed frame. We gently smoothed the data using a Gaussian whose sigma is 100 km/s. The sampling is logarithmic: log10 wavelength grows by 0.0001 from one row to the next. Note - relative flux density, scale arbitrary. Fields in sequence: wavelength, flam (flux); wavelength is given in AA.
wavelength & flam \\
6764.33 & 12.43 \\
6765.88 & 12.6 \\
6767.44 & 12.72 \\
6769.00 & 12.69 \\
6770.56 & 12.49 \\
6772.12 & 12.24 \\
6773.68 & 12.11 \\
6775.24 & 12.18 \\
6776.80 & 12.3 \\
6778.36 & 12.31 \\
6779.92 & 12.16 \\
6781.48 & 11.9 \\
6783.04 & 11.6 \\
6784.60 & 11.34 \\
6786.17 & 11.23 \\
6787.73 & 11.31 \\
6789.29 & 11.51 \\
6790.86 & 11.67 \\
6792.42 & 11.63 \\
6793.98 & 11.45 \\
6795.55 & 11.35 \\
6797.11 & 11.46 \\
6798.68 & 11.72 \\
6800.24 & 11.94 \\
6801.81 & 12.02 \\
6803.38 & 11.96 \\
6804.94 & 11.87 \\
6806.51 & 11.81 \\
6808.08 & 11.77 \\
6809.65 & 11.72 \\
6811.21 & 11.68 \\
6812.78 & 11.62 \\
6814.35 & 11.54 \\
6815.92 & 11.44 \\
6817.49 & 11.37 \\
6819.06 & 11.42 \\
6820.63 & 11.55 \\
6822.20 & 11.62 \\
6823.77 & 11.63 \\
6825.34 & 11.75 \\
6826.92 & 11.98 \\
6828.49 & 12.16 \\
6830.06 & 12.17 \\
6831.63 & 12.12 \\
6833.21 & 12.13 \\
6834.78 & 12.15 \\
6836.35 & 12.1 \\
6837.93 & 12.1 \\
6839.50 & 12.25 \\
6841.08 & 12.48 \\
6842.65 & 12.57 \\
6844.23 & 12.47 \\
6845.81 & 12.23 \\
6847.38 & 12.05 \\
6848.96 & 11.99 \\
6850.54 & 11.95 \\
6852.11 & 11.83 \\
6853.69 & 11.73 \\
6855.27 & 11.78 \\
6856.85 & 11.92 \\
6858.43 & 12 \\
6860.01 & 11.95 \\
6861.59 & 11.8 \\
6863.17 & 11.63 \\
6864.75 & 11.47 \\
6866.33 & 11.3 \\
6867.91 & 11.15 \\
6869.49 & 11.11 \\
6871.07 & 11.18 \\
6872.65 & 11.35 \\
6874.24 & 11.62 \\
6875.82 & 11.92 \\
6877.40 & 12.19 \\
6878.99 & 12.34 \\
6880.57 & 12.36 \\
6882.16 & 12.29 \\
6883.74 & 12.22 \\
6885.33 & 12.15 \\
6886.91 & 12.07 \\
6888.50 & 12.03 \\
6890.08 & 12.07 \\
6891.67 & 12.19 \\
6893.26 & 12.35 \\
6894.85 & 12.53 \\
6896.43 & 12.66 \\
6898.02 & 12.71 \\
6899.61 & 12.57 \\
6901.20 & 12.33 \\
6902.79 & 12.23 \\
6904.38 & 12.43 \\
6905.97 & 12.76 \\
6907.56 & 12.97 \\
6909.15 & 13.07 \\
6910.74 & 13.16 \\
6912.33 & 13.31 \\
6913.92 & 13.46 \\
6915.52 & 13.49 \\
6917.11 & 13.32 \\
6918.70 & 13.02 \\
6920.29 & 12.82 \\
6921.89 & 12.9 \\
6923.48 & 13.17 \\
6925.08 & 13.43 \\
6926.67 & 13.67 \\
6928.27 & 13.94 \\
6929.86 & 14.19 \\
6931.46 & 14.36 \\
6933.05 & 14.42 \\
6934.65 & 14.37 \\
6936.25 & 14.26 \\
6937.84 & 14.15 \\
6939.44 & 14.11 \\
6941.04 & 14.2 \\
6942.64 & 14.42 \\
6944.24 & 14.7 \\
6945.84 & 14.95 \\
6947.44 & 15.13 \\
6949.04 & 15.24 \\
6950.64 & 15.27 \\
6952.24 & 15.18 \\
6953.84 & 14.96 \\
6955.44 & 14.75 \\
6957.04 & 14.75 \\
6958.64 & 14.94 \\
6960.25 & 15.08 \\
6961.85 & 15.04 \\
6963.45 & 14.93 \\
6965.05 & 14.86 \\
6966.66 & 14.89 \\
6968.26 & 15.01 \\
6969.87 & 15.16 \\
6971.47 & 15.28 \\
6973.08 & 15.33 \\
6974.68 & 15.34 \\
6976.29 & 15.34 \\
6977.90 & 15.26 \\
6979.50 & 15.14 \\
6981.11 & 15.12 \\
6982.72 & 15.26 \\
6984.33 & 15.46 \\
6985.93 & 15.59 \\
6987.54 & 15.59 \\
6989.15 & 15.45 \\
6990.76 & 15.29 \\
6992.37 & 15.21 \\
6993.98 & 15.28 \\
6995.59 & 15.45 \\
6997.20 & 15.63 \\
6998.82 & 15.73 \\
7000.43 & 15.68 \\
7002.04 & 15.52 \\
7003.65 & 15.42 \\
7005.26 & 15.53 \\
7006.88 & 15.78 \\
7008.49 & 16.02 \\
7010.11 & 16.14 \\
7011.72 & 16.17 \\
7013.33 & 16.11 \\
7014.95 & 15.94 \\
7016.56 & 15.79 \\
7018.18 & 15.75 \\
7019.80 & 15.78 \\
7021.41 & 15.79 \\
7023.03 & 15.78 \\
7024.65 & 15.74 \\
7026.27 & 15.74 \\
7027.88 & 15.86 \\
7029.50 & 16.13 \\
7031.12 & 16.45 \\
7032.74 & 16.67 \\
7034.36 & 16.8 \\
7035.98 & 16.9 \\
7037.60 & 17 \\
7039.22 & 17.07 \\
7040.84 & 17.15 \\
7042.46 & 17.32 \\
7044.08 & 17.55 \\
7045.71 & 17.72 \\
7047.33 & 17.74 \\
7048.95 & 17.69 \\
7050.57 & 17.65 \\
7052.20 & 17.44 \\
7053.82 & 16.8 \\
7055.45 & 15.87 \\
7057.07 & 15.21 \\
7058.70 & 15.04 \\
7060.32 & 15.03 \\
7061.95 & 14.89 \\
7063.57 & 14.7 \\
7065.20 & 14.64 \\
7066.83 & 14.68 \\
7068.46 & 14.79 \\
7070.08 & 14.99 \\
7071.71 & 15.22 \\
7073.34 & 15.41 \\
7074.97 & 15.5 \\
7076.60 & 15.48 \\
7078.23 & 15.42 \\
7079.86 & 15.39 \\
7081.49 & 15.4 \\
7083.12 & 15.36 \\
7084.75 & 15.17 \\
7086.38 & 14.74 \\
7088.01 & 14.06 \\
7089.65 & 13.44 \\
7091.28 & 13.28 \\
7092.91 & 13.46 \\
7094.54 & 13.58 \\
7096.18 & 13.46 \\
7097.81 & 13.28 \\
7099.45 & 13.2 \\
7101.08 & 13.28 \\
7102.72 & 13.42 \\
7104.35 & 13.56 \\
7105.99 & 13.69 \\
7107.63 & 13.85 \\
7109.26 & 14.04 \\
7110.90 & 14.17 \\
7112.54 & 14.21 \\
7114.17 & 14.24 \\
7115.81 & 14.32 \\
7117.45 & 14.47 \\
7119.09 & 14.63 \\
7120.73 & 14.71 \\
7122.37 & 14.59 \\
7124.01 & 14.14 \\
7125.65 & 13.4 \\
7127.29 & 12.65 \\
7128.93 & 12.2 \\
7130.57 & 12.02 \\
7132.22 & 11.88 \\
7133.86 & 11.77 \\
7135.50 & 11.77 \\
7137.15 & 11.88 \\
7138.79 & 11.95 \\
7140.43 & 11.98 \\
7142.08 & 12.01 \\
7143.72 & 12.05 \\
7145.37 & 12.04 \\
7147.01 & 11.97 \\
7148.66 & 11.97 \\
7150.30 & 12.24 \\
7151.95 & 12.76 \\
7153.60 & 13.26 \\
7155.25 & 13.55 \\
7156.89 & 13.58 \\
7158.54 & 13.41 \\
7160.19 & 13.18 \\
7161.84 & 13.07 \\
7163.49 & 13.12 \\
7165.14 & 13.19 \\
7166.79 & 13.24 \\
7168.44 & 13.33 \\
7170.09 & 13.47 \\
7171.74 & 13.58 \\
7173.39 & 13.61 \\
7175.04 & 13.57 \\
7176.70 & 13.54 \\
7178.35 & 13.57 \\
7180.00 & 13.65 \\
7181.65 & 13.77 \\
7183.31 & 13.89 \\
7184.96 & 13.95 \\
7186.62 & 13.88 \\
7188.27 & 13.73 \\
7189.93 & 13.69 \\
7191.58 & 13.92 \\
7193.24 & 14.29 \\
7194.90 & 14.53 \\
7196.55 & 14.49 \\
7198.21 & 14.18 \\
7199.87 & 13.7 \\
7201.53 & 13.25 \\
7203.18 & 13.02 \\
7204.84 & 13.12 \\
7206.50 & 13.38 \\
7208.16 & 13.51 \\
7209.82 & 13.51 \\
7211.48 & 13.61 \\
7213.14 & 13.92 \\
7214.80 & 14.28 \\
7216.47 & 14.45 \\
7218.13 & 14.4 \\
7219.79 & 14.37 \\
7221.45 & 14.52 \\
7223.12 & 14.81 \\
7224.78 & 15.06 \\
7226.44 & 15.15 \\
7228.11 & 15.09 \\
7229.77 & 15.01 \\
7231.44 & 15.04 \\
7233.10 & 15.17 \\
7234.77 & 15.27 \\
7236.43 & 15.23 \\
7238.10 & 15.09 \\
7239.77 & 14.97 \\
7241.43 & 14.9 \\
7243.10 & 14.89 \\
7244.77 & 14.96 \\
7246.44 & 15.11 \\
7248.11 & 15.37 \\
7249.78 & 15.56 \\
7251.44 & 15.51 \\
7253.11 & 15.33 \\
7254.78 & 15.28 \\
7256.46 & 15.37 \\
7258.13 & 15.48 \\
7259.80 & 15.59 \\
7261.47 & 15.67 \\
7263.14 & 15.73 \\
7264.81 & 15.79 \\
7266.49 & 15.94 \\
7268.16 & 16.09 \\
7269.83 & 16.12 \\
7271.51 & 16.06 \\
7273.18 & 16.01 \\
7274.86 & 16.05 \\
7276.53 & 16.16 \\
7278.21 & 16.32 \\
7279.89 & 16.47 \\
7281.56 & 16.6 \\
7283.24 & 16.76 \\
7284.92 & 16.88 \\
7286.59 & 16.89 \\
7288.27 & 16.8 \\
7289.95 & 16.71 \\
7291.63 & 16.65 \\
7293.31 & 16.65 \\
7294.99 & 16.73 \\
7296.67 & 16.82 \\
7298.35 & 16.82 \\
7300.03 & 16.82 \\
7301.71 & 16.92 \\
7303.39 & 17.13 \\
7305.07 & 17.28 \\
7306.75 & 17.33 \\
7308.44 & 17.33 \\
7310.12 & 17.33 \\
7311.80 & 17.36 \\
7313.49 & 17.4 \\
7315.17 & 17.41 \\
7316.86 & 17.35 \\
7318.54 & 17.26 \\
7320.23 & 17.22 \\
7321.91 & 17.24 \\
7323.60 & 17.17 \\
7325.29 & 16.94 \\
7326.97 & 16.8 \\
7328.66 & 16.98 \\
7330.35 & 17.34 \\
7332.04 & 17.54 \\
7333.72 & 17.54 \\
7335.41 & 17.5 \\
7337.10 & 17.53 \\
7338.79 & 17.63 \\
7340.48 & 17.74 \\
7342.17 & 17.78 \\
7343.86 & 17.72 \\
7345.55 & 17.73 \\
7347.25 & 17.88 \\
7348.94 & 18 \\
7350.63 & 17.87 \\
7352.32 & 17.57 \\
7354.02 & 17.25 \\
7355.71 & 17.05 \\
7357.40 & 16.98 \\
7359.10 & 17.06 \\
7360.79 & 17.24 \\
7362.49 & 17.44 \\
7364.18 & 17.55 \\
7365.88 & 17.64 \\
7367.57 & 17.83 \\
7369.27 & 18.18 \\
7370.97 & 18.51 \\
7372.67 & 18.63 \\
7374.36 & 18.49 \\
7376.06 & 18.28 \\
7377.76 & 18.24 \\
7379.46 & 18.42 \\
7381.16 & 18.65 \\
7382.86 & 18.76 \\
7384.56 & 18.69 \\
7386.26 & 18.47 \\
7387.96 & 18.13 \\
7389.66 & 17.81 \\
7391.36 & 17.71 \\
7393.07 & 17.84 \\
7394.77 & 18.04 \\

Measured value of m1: 0.19 mag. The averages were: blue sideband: 14.9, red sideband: 17.7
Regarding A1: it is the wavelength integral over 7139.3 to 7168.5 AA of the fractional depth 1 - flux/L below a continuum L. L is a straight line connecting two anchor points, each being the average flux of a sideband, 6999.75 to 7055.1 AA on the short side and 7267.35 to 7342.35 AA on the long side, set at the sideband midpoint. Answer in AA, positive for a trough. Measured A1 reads 6.9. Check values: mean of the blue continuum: 16.4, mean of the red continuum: 17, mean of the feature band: 12.8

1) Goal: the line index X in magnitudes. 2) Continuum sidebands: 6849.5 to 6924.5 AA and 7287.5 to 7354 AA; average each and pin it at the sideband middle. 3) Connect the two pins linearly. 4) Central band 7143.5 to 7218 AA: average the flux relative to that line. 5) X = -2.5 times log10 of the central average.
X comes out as 0.16 mag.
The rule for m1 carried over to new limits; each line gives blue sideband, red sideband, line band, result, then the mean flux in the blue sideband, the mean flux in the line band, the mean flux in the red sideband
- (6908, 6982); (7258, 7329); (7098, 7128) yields 0.12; 14.4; 13.9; 16.7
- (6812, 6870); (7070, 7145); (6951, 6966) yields -0.18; 11.9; 15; 13.7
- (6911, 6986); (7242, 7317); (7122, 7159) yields 0.23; 14.5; 12.5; 16.3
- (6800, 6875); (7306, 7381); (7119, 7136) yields 0.16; 11.8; 13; 17.6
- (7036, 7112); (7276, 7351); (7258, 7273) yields 0.06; 15.2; 15.9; 17.2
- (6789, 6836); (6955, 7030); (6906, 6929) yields 0.05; 11.7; 13.2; 15.5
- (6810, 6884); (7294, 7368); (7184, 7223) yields 0.14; 11.9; 13.9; 17.3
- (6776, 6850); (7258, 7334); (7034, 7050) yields -0.22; 11.8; 17.3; 16.7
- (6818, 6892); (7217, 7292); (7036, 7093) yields -0.14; 11.9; 15.7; 15.6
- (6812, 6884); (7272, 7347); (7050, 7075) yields -0.09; 11.9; 15.5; 17.1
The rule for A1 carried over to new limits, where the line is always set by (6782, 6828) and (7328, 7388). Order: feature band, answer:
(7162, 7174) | 1.8 AA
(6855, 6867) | 0.5 AA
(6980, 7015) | -4.6 AA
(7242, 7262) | 1.6 AA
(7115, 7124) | 0.4 AA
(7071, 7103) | 0.8 AA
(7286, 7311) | 0.3 AA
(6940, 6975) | -4.3 AA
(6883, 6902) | 0.4 AA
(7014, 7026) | -1.5 AA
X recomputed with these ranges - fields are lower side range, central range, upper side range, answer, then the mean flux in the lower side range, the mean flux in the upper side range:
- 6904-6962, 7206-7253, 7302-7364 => 0.124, 14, 17.4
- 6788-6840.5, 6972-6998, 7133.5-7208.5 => -0.227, 11.8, 13.2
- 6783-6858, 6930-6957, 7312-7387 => -0.114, 11.8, 17.7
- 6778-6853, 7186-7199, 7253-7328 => 0.111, 11.8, 16.6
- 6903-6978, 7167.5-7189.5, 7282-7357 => 0.181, 14.2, 17.2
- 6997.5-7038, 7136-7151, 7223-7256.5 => 0.279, 16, 15.2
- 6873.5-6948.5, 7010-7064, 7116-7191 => -0.238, 13.1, 13.1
